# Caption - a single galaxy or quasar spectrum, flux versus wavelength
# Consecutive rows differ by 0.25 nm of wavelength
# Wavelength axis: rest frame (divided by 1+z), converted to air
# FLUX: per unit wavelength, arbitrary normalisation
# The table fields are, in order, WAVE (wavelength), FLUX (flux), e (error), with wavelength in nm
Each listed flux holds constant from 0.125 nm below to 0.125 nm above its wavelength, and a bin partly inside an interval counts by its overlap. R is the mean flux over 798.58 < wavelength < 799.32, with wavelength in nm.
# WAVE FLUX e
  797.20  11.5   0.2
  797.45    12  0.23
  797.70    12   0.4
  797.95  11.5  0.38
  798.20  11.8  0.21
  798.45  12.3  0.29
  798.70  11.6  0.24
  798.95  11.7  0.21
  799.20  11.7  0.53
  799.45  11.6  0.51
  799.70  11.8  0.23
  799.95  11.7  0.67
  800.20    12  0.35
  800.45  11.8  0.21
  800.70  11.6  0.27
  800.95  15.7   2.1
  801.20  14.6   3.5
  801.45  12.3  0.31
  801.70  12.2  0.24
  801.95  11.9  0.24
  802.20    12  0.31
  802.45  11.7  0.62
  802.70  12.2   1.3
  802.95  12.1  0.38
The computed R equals 11.7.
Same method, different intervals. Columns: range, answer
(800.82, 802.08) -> 13.3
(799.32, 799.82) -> 11.7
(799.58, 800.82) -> 11.8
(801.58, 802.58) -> 11.9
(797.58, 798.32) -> 11.8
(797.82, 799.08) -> 11.8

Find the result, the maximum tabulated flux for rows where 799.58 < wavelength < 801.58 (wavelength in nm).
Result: 15.7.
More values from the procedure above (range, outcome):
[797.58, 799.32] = 12.3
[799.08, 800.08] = 11.8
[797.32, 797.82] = 12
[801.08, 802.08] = 14.6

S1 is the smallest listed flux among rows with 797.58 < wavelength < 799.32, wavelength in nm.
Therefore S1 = 11.5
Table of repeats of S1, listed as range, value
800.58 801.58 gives 11.6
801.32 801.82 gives 12.2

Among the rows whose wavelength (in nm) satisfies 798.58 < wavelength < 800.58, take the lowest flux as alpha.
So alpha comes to 11.6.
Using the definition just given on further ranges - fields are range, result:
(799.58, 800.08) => 11.7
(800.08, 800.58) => 11.8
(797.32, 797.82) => 12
